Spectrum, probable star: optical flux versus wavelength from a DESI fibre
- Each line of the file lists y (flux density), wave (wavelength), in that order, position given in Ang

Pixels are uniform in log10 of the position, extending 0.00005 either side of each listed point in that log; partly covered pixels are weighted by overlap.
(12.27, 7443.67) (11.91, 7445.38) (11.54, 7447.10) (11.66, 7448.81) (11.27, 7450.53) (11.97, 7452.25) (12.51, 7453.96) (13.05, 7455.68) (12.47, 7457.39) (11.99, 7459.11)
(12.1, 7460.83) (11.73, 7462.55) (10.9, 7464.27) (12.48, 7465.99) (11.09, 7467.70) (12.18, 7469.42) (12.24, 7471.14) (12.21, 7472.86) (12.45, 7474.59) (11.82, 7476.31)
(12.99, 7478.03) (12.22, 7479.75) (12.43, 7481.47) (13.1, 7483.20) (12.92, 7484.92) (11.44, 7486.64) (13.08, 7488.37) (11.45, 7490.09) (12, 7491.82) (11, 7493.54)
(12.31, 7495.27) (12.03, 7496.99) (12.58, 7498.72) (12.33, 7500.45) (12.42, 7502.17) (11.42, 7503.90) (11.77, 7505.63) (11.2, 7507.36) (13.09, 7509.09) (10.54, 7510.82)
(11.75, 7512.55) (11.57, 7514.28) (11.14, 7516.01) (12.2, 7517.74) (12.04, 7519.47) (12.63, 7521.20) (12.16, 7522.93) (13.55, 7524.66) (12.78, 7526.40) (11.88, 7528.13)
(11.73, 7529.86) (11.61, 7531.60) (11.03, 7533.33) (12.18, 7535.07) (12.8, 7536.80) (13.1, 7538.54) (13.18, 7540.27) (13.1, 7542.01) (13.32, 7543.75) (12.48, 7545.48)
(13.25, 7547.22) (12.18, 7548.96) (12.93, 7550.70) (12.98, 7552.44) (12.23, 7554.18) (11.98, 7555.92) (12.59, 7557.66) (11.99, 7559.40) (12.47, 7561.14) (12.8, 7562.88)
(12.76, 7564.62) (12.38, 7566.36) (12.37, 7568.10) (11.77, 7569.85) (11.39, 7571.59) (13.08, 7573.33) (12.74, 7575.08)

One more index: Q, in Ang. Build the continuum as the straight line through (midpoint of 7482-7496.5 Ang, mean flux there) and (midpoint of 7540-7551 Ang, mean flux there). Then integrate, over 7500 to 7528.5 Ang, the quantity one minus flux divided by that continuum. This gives 1.06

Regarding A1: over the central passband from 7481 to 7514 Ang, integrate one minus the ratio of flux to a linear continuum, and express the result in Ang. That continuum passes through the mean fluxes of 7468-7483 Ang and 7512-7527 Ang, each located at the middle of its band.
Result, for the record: 0.6 Ang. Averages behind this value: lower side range 12.3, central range 12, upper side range 12.2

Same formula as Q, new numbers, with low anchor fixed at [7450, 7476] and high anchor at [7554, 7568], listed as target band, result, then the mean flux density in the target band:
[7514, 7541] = 0.1 Ang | 12.2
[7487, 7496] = 0.2 Ang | 11.9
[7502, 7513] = 0.5 Ang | 11.7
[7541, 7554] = -0.5 Ang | 12.9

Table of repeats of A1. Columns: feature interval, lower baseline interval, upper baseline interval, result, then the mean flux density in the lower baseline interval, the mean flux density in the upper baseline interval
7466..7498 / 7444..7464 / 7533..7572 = -0.1 Ang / 12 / 12.5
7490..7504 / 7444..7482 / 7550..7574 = 0.2 Ang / 12.1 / 12.4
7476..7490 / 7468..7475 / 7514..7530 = -0.4 Ang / 12.1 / 12.2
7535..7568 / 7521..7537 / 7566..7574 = -1.3 Ang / 12.2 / 12.2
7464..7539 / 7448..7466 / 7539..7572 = 0.9 Ang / 12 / 12.6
